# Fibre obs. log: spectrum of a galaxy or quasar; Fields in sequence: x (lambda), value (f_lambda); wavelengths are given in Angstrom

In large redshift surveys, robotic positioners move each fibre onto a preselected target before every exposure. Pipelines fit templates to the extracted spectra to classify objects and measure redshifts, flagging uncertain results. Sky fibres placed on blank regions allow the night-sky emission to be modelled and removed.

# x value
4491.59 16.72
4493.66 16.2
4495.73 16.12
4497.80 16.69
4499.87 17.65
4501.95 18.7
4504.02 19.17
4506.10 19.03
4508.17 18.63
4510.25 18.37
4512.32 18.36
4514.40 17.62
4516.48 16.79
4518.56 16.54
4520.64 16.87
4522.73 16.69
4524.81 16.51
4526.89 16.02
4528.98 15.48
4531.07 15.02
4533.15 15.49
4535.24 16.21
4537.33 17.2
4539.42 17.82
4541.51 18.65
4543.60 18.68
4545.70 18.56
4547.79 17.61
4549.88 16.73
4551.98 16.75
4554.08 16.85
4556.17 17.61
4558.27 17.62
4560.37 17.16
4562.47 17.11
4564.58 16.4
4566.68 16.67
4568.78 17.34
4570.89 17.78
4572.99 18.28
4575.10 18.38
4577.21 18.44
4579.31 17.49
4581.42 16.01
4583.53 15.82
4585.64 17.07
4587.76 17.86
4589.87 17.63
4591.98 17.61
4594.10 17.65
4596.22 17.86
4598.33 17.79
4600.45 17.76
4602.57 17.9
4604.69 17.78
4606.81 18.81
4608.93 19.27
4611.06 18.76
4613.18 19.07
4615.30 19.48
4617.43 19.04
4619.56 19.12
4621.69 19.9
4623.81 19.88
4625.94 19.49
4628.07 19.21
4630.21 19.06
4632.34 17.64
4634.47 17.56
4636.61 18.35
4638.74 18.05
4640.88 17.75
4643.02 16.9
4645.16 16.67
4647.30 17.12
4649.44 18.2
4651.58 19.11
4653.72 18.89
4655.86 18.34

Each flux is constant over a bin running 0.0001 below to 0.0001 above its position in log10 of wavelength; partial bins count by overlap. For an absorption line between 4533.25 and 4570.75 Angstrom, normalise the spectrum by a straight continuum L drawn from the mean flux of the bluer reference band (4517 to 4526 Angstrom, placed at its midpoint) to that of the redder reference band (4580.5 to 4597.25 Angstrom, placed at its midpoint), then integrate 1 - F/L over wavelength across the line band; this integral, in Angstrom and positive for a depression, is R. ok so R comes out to -0.9 Angstrom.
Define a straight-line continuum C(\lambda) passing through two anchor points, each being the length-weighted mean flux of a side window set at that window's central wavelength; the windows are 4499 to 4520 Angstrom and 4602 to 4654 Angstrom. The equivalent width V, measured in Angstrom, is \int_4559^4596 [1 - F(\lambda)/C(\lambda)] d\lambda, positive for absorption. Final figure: 2.0 Angstrom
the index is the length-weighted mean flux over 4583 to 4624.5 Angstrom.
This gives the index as 18.3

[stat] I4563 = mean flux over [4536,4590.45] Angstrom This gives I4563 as 17.4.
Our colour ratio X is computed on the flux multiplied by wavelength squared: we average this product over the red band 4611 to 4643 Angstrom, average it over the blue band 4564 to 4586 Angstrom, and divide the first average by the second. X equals 1.11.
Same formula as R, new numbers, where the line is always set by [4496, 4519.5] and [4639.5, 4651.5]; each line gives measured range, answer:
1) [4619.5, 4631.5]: -1.3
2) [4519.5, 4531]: 1.1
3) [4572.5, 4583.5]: 0.1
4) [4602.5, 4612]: -0.5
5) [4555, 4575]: 0.4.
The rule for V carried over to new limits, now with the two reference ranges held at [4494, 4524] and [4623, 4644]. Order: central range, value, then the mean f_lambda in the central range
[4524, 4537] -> 1.4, 15.9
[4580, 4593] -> 0.8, 17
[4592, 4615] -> -0.1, 18.3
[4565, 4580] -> 0.2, 17.7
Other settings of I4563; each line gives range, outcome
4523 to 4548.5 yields 16.9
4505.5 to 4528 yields 17.4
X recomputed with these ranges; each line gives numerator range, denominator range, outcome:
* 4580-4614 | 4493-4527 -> 1.06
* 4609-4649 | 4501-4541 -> 1.13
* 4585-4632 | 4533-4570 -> 1.10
